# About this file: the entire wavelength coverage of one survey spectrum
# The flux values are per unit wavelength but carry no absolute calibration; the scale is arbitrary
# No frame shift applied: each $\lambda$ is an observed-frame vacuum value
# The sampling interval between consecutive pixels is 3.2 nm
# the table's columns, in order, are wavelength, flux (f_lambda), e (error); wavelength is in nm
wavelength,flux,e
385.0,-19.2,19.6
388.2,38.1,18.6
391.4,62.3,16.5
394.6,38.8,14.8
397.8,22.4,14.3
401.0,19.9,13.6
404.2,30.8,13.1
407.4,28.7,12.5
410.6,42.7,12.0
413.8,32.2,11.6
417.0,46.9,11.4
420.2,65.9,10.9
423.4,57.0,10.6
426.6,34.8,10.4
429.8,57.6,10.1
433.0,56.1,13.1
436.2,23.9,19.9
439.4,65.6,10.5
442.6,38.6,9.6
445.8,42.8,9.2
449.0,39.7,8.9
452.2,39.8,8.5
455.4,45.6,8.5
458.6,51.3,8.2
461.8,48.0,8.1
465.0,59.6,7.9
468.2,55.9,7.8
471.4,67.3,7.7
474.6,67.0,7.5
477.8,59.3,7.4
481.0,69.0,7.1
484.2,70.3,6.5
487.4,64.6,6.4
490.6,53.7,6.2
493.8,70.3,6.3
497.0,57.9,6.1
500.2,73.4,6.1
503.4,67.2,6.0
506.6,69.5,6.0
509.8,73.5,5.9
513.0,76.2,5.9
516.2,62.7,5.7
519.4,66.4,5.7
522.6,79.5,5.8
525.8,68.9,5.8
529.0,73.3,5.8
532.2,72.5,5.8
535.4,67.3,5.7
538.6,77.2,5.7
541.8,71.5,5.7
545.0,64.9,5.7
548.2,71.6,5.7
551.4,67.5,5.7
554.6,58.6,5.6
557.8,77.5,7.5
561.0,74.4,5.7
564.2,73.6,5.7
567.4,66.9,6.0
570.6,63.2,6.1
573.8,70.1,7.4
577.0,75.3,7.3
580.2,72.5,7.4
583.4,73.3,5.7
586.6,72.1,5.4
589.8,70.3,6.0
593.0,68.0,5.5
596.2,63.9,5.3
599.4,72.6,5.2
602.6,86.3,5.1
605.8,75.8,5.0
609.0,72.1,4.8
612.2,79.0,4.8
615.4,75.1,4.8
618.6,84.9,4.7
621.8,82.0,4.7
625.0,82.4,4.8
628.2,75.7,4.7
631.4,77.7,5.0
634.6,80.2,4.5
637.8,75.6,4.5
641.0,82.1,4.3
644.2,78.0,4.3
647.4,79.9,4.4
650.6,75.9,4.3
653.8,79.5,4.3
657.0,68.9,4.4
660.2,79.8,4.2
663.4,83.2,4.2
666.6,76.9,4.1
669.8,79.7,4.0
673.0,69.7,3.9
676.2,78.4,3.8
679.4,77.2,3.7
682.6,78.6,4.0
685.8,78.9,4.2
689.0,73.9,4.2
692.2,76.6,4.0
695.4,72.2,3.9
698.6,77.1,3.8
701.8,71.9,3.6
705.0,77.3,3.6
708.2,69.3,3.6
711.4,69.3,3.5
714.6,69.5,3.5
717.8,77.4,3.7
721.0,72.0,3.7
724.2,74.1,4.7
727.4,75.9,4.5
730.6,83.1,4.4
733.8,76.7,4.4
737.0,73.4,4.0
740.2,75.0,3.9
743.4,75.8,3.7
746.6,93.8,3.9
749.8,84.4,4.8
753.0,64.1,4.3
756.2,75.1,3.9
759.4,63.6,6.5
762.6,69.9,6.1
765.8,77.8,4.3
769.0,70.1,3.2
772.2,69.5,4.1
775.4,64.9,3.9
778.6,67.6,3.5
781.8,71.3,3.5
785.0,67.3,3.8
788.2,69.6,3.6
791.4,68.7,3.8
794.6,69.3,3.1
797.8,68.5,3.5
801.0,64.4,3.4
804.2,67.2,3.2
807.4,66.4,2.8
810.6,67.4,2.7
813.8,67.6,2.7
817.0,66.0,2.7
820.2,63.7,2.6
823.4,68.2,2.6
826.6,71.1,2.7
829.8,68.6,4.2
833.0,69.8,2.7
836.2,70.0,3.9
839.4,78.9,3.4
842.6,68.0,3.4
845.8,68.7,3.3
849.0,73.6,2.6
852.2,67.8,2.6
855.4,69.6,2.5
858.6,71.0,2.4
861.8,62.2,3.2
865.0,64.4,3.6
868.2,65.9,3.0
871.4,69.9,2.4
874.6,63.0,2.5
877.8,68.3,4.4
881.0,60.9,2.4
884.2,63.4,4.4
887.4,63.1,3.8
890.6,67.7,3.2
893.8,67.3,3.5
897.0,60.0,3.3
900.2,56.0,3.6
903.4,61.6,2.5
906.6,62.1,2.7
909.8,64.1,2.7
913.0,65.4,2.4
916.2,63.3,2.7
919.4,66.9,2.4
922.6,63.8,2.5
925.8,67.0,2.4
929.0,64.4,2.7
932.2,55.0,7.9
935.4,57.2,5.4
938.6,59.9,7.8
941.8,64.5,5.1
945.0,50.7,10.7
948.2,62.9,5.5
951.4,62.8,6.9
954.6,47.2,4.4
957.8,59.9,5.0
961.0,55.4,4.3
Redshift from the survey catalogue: 0.14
